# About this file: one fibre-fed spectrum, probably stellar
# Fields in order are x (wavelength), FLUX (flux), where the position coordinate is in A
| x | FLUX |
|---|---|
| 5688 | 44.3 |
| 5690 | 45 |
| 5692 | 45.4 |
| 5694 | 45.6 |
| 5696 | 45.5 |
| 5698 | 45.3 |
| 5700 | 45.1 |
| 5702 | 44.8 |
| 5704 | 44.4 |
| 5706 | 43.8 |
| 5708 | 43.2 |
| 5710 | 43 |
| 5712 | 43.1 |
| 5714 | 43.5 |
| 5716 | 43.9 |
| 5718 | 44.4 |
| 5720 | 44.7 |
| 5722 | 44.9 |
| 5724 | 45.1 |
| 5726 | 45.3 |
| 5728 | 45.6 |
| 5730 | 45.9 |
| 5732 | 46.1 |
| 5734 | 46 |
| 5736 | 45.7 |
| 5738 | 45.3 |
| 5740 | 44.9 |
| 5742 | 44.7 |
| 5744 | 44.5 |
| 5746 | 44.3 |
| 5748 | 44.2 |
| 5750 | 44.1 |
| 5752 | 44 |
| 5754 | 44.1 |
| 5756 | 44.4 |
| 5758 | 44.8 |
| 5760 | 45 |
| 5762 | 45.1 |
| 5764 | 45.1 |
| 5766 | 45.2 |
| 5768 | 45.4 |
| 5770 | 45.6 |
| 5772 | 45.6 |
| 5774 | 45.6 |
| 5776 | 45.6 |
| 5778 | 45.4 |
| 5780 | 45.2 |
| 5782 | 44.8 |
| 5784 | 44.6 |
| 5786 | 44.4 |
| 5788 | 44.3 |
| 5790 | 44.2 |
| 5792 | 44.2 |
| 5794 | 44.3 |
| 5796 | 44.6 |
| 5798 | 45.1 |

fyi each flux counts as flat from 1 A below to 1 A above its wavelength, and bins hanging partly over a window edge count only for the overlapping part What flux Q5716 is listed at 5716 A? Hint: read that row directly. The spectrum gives 43.9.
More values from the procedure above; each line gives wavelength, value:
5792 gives 44.2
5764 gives 45.1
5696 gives 45.5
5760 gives 45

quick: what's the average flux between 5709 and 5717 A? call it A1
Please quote 43.4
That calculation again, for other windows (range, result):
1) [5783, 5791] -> 44.4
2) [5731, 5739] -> 45.8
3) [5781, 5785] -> 44.7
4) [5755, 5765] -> 44.9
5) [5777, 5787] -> 44.9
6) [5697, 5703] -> 45.1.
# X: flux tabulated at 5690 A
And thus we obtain 45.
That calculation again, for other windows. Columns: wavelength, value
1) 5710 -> 43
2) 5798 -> 45.1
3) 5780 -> 45.2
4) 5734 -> 46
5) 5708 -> 43.2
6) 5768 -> 45.4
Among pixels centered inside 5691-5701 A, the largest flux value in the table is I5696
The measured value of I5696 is 45.6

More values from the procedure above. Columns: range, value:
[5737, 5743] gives 45.3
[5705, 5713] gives 43.8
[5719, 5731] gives 45.9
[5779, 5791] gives 45.2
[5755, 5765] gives 45.1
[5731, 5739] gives 46.1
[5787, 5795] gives 44.3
